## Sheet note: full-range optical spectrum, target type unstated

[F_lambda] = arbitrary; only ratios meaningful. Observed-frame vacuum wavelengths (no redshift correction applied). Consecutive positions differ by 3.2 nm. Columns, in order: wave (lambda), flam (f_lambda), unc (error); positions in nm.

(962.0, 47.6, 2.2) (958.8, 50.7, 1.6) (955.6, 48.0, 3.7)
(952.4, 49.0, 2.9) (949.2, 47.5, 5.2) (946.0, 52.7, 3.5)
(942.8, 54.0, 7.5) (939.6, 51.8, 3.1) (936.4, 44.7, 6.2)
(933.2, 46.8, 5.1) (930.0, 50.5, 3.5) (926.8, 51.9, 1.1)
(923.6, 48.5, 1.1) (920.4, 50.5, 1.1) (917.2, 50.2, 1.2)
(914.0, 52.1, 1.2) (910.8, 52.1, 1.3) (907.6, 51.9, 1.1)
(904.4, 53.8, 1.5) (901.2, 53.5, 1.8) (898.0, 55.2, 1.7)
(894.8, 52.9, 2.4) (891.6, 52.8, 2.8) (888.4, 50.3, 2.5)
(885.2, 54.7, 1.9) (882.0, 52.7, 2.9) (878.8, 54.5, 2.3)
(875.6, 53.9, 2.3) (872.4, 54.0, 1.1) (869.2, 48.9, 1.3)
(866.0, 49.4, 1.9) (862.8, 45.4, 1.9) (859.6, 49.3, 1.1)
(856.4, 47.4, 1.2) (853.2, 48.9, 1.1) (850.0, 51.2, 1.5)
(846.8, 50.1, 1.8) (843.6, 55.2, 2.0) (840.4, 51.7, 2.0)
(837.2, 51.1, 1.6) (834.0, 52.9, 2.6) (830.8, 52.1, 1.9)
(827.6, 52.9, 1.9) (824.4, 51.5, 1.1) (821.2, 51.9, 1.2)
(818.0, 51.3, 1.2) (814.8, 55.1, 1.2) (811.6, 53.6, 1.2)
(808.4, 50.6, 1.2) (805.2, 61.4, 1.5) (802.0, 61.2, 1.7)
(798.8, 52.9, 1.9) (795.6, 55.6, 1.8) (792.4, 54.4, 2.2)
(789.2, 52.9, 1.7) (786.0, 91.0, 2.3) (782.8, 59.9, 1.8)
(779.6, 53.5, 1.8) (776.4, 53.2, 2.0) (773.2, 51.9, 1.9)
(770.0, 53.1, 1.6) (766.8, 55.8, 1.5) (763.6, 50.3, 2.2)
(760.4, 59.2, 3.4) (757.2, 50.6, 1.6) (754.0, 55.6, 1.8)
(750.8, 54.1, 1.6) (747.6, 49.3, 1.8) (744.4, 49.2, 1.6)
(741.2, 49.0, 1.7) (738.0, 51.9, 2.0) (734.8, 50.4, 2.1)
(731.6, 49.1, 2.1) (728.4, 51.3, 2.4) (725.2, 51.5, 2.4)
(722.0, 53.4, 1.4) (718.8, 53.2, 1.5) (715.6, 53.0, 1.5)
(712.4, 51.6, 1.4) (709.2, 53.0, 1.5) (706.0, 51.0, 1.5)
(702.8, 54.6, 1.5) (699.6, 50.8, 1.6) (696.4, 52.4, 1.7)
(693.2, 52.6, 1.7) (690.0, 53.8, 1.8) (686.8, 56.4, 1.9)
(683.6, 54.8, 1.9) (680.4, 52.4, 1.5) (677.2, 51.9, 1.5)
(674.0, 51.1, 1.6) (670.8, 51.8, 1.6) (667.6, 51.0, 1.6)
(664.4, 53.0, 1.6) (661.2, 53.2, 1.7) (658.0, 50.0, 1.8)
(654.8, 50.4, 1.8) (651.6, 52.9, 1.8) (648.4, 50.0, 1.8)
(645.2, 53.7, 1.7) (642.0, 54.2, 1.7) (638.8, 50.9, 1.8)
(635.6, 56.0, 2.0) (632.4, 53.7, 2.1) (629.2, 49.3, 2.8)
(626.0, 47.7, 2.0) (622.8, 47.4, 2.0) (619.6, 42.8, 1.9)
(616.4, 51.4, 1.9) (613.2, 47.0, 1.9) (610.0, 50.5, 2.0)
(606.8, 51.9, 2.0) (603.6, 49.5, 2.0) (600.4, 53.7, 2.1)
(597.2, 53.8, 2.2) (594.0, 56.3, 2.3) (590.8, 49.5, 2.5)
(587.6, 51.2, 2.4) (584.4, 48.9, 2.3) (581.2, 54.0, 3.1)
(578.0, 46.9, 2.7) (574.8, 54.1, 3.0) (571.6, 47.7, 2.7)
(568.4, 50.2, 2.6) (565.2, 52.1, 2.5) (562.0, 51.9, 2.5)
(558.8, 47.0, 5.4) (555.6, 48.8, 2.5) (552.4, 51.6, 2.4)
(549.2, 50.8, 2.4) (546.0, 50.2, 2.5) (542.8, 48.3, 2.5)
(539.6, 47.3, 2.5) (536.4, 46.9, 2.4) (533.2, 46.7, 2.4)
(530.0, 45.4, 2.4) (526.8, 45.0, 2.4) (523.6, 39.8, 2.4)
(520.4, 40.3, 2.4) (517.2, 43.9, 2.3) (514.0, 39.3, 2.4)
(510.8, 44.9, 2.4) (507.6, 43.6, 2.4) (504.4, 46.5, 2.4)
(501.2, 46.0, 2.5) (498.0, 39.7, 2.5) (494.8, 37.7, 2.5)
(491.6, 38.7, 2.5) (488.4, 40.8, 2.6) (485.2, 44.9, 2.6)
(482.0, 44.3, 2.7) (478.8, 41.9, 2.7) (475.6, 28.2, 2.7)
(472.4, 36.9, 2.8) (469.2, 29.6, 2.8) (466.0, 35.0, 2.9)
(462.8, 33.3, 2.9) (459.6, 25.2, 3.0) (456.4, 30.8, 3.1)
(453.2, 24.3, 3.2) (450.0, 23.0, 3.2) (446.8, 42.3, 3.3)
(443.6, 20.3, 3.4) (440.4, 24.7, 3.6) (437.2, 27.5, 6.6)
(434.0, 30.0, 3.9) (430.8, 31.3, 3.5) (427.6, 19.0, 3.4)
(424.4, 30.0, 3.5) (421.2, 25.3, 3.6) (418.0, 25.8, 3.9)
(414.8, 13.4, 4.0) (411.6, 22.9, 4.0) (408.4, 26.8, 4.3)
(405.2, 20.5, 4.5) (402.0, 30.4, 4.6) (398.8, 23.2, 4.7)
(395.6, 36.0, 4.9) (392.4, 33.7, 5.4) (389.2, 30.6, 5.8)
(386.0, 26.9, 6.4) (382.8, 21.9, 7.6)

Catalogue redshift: 0.196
